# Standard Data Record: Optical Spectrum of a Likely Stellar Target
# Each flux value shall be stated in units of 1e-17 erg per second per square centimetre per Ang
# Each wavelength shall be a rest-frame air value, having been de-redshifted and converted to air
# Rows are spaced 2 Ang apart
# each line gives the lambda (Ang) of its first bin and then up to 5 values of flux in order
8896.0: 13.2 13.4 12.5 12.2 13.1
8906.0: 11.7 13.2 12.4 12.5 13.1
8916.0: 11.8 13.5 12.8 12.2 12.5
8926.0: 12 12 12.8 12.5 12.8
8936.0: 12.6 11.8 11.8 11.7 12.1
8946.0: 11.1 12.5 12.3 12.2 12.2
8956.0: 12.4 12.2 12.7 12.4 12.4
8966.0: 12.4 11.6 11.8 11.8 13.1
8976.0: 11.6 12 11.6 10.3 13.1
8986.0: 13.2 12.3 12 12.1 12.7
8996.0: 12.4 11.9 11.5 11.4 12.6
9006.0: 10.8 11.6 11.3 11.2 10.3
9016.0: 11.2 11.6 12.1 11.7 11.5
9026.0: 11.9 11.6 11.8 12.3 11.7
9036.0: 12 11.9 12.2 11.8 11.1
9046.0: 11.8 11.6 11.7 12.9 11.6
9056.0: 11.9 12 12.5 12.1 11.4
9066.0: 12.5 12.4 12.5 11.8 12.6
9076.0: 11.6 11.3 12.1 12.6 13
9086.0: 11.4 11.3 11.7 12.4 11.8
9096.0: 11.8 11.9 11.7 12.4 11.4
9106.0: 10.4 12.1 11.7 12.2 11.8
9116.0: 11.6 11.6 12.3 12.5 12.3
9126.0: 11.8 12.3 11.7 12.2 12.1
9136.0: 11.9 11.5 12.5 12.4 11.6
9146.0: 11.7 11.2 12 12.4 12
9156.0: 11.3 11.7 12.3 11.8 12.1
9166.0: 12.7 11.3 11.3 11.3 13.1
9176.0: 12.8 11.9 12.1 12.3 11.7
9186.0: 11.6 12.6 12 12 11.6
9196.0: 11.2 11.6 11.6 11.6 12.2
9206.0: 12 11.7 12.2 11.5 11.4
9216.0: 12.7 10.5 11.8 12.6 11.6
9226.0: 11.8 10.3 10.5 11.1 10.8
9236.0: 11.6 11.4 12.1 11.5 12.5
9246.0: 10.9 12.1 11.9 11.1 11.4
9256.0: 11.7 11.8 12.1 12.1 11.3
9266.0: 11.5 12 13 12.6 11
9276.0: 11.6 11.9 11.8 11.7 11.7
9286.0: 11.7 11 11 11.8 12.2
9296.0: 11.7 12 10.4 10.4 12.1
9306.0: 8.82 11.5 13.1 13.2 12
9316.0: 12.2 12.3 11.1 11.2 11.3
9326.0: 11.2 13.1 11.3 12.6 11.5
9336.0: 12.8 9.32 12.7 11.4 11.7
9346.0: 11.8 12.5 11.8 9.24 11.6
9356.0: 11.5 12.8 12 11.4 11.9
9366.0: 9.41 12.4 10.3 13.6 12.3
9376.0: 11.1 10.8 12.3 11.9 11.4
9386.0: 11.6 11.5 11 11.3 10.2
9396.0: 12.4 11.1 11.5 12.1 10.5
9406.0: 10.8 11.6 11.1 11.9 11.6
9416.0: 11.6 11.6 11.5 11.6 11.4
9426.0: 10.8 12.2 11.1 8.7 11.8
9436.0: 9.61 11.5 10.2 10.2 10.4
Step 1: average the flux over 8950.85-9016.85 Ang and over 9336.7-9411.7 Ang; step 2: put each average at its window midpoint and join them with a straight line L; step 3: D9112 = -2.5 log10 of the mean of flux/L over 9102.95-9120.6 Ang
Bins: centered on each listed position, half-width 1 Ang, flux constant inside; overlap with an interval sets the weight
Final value 0.01 mag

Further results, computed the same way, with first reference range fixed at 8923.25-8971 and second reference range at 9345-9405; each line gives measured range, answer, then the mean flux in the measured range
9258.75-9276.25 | -0.022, 11.9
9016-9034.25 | 0.027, 11.8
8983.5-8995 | -0.036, 12.5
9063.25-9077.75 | -0.008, 12.1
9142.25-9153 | 0.005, 11.8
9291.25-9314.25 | 0.004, 11.6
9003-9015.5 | 0.075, 11.3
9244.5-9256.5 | 0.015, 11.5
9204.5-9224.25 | -0.005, 11.8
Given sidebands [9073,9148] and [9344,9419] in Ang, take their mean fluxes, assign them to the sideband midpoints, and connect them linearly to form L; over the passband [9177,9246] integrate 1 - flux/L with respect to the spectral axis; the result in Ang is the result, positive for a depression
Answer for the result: 0.46 Ang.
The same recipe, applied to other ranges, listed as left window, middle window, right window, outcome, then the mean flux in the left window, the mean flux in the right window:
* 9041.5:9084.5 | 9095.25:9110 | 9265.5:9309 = 0.3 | 12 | 11.5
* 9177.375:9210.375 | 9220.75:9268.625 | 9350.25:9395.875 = 0.8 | 11.9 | 11.5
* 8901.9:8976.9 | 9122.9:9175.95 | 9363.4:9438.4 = -0.4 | 12.3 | 11.3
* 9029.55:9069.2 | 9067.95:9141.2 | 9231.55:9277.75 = -0.3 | 12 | 11.7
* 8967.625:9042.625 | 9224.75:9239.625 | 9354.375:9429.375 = 0.7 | 11.8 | 11.5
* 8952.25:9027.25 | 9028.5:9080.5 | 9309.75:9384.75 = -0.3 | 11.9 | 11.7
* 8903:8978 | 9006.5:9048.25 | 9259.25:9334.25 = 1.9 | 12.3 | 11.7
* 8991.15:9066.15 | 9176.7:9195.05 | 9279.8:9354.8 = -0.5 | 11.8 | 11.6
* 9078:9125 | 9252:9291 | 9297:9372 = -0.1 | 11.9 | 11.6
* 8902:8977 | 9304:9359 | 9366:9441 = -1.1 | 12.3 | 11.3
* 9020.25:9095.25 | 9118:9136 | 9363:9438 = -0.4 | 11.9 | 11.3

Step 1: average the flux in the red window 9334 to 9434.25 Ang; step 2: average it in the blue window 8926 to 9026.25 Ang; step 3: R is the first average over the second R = 0.96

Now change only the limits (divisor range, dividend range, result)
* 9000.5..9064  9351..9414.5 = 0.98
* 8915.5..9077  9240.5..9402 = 0.97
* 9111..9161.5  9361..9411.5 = 0.96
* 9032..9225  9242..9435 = 0.97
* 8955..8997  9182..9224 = 0.97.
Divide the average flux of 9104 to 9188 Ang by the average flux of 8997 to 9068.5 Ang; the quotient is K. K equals 1.01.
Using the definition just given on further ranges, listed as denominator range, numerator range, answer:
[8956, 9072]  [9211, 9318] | 0.98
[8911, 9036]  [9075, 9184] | 0.99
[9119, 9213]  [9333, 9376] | 0.97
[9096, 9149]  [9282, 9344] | 0.98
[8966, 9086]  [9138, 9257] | 0.99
